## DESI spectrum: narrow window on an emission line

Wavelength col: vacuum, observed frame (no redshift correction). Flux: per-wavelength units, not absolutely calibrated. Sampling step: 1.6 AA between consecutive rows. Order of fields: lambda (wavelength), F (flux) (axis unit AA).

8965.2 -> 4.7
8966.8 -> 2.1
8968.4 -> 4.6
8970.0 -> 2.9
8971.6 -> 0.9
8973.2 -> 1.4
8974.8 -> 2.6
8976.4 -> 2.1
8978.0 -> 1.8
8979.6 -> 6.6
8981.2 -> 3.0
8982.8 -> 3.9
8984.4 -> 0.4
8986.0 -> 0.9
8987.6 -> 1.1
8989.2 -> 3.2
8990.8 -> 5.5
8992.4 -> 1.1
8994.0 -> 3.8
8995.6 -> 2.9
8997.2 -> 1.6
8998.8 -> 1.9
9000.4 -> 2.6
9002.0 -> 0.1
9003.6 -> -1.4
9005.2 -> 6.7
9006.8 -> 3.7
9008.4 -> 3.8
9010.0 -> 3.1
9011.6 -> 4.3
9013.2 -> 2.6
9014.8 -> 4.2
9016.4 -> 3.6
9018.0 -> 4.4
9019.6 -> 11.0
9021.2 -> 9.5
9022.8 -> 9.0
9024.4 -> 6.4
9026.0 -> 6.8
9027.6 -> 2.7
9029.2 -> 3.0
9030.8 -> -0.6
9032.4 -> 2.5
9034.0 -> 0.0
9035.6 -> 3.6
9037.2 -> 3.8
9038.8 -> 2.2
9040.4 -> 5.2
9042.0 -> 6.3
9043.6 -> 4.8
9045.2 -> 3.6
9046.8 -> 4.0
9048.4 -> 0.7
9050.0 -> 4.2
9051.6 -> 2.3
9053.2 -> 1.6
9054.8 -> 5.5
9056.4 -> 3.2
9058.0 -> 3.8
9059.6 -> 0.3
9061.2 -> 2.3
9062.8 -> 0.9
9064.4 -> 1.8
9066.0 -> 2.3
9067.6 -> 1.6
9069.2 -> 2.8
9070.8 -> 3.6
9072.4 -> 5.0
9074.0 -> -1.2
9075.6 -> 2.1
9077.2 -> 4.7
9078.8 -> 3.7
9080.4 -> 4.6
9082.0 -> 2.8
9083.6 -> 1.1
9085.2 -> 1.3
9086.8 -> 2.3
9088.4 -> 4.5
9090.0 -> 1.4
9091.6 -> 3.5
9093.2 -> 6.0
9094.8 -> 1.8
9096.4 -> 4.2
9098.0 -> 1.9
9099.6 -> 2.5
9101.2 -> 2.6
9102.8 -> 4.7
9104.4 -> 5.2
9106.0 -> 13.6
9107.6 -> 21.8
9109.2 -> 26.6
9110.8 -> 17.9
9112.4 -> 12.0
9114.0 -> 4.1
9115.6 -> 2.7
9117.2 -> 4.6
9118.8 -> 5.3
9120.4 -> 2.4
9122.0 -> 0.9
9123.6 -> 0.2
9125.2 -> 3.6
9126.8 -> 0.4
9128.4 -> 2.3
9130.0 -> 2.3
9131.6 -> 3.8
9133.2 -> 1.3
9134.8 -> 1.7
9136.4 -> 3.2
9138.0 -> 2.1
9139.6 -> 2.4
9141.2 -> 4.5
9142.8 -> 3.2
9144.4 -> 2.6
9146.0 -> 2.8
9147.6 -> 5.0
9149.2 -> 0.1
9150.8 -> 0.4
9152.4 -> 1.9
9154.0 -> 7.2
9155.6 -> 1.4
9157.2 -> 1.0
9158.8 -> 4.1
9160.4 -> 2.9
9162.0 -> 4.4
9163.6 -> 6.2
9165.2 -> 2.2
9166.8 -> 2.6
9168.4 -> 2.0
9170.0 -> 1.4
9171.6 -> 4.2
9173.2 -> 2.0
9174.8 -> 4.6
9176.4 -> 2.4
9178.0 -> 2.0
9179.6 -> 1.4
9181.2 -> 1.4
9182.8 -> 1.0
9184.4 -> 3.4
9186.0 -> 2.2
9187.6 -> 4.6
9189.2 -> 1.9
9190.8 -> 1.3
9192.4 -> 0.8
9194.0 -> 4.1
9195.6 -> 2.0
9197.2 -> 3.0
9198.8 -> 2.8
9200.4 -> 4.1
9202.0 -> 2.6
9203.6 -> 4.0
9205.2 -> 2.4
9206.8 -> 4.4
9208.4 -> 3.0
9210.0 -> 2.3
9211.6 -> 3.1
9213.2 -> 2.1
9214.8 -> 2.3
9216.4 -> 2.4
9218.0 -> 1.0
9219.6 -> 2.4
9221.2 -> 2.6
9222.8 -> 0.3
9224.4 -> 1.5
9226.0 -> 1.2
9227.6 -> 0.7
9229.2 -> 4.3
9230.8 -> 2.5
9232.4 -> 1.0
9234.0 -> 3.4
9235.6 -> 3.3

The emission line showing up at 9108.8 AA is [O III]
